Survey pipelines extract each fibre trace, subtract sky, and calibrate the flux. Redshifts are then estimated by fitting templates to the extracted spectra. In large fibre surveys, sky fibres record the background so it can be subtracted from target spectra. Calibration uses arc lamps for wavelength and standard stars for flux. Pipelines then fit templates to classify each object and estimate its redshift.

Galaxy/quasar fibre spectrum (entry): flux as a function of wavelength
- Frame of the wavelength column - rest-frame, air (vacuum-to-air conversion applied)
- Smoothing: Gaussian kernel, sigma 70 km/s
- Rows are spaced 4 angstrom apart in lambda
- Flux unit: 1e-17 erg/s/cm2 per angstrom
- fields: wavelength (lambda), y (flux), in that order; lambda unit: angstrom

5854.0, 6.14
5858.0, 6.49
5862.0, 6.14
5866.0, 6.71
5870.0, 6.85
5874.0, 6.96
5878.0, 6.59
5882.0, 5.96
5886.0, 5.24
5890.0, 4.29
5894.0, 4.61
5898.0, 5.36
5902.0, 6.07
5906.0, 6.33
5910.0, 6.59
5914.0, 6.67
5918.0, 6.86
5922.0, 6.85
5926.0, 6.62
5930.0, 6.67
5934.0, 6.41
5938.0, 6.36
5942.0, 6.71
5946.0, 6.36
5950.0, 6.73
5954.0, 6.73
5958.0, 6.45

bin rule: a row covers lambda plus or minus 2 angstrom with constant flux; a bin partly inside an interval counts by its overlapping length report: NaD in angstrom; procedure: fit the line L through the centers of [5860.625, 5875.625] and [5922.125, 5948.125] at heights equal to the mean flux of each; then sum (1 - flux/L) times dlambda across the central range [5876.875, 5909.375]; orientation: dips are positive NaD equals 5.2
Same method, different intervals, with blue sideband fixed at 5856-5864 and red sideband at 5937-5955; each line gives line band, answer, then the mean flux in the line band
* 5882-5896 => 3.31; 4.89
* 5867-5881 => -0.83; 6.73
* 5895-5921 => 0.79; 6.27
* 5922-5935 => -0.19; 6.62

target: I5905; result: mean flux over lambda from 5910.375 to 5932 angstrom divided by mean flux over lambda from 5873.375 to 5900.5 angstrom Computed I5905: 1.2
